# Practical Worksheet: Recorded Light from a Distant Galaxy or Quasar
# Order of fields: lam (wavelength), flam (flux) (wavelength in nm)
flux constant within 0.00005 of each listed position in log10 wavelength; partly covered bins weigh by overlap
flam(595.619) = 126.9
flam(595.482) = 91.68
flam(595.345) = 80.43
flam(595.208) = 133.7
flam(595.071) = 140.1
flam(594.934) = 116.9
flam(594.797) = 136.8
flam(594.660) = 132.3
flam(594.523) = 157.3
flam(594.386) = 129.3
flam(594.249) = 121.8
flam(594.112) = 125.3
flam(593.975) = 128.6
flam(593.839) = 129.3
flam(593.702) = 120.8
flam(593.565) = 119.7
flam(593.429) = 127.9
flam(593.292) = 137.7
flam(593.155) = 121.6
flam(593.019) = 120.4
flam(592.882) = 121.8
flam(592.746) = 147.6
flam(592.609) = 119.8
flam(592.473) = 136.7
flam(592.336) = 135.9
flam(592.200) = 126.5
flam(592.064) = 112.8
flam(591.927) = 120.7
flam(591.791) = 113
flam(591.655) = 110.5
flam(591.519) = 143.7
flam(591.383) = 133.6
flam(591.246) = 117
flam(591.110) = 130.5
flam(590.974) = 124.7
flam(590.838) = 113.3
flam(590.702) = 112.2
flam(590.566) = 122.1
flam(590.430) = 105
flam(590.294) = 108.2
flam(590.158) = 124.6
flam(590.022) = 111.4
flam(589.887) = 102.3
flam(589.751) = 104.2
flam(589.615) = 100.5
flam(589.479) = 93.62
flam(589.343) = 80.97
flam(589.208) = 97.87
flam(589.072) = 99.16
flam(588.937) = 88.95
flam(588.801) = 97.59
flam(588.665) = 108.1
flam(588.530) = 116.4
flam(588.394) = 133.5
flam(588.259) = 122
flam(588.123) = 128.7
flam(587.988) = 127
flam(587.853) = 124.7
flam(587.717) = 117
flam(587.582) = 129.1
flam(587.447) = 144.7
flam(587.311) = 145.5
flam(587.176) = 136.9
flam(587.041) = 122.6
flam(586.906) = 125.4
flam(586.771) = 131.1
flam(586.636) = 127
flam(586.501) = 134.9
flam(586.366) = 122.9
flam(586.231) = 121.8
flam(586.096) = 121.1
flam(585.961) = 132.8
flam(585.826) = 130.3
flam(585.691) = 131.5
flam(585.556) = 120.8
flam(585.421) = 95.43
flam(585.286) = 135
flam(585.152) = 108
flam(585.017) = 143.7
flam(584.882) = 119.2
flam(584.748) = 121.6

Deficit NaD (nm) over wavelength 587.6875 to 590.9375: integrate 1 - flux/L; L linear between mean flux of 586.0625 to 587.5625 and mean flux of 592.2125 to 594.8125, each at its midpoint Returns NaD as 0.51 nm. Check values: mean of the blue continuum 131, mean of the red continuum 130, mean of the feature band 110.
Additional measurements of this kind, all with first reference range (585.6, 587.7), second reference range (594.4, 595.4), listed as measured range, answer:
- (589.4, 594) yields 0.32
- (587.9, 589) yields 0.12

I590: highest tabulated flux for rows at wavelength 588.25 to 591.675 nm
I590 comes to 143.7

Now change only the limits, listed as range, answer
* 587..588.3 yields 145.5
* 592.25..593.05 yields 147.6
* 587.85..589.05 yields 133.5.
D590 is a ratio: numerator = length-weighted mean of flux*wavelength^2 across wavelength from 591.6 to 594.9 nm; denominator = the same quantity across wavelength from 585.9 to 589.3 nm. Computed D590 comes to 1.06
